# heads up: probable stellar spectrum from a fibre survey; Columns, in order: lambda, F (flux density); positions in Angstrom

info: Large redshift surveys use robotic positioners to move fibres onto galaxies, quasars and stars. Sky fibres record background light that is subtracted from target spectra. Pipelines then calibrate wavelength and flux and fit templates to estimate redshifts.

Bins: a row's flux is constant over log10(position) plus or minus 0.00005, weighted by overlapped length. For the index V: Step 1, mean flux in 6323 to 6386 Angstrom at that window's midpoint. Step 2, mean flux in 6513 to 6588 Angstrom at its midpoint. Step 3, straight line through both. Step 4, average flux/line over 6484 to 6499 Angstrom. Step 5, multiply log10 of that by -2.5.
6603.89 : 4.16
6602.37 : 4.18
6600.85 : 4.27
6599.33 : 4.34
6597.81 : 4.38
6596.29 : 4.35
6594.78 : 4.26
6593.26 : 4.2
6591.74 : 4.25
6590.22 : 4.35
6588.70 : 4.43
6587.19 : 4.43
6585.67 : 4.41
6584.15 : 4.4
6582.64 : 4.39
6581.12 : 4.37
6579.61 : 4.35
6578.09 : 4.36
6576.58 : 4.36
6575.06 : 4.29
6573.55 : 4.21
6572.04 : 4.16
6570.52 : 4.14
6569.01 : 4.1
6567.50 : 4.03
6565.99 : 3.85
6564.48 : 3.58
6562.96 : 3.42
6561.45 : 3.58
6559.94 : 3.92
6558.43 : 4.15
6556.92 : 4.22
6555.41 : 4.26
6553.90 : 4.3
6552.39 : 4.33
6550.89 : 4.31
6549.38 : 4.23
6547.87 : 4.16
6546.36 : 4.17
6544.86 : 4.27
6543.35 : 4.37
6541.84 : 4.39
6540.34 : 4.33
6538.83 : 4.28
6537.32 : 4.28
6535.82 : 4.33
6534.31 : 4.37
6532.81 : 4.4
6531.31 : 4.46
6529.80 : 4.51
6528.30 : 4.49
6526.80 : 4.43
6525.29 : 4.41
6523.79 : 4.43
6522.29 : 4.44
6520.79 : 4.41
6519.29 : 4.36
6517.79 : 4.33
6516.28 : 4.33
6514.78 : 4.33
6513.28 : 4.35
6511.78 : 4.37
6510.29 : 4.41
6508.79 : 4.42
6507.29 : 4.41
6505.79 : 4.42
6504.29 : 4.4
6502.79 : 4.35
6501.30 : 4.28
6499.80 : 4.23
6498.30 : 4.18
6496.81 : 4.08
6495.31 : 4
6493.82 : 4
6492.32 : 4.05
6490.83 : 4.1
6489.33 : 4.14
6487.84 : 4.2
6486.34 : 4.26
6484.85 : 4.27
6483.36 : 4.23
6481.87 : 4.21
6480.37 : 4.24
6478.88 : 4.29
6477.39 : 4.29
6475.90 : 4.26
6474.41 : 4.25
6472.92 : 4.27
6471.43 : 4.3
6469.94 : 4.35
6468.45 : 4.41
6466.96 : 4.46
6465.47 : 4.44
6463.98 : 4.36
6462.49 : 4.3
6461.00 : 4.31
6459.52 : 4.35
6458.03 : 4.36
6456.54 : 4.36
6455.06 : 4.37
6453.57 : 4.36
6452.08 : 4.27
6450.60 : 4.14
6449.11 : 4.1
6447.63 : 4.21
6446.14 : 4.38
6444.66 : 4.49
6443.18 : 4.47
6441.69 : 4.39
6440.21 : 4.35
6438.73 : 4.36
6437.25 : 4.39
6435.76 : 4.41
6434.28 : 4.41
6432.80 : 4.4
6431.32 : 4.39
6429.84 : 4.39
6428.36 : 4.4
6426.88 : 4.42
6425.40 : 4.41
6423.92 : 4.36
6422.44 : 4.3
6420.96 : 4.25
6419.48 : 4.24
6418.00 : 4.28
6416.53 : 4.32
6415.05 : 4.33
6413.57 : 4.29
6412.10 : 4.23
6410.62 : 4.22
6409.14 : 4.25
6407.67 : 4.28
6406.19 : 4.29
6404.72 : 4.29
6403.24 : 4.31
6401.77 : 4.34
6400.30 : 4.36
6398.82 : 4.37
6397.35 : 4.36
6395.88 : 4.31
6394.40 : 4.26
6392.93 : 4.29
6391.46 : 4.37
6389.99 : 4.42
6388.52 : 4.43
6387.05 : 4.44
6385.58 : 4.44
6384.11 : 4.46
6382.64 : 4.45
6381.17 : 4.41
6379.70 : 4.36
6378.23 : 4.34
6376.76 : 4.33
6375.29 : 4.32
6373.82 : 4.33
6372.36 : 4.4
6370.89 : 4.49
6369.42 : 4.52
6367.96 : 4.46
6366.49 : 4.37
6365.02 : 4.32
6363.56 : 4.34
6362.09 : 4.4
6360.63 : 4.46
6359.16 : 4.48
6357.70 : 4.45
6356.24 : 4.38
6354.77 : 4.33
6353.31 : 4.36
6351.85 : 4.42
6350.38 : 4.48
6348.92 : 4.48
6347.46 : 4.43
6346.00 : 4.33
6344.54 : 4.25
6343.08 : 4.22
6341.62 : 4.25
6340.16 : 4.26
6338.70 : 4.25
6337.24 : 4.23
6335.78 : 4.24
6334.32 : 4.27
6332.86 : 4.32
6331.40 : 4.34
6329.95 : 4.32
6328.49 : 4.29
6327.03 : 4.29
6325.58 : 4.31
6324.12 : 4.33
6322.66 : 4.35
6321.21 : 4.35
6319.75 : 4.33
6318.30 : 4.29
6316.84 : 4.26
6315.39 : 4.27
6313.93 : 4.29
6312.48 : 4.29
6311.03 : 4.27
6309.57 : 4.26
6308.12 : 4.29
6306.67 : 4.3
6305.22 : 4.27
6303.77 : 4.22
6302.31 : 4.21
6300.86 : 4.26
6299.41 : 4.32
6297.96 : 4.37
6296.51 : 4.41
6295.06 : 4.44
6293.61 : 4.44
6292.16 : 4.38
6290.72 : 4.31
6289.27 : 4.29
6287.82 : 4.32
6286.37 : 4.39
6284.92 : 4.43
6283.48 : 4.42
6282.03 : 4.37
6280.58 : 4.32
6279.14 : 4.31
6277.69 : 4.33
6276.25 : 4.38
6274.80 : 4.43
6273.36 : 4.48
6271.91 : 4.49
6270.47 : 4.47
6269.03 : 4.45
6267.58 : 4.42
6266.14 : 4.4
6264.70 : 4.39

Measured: 0.040 mag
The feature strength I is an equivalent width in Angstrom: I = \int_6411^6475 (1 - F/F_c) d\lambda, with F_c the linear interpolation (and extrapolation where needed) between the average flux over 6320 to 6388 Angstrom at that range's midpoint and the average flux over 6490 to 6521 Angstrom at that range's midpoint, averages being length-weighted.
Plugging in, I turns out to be -0.4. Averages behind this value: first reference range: 4.36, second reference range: 4.27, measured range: 4.34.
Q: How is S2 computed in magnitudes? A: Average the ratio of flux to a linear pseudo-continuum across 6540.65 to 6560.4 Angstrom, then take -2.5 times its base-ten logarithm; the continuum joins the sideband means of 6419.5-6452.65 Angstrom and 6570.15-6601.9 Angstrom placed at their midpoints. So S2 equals 0.02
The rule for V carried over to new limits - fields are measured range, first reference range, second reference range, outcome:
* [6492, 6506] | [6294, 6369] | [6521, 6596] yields 0.02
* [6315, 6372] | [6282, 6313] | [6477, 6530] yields -0.01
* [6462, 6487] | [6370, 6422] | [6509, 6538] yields 0.02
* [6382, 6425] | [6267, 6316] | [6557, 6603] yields -0.01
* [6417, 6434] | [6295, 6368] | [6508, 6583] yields -0.01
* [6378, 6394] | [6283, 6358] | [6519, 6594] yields -0.02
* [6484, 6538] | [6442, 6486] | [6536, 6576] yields -0.02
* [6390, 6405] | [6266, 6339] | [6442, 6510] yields -0.01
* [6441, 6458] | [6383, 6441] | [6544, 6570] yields -0.01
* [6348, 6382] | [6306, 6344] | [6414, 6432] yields -0.02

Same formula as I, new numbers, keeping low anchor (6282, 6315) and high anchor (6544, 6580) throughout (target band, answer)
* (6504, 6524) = -1.12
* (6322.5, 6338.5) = 0.02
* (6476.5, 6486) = -0.18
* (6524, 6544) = -1.23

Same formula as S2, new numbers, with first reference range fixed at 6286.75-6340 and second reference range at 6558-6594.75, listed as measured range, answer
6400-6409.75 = -0.01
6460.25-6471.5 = -0.04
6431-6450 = -0.03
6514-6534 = -0.06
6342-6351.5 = -0.02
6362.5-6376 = -0.03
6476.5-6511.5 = -0.01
